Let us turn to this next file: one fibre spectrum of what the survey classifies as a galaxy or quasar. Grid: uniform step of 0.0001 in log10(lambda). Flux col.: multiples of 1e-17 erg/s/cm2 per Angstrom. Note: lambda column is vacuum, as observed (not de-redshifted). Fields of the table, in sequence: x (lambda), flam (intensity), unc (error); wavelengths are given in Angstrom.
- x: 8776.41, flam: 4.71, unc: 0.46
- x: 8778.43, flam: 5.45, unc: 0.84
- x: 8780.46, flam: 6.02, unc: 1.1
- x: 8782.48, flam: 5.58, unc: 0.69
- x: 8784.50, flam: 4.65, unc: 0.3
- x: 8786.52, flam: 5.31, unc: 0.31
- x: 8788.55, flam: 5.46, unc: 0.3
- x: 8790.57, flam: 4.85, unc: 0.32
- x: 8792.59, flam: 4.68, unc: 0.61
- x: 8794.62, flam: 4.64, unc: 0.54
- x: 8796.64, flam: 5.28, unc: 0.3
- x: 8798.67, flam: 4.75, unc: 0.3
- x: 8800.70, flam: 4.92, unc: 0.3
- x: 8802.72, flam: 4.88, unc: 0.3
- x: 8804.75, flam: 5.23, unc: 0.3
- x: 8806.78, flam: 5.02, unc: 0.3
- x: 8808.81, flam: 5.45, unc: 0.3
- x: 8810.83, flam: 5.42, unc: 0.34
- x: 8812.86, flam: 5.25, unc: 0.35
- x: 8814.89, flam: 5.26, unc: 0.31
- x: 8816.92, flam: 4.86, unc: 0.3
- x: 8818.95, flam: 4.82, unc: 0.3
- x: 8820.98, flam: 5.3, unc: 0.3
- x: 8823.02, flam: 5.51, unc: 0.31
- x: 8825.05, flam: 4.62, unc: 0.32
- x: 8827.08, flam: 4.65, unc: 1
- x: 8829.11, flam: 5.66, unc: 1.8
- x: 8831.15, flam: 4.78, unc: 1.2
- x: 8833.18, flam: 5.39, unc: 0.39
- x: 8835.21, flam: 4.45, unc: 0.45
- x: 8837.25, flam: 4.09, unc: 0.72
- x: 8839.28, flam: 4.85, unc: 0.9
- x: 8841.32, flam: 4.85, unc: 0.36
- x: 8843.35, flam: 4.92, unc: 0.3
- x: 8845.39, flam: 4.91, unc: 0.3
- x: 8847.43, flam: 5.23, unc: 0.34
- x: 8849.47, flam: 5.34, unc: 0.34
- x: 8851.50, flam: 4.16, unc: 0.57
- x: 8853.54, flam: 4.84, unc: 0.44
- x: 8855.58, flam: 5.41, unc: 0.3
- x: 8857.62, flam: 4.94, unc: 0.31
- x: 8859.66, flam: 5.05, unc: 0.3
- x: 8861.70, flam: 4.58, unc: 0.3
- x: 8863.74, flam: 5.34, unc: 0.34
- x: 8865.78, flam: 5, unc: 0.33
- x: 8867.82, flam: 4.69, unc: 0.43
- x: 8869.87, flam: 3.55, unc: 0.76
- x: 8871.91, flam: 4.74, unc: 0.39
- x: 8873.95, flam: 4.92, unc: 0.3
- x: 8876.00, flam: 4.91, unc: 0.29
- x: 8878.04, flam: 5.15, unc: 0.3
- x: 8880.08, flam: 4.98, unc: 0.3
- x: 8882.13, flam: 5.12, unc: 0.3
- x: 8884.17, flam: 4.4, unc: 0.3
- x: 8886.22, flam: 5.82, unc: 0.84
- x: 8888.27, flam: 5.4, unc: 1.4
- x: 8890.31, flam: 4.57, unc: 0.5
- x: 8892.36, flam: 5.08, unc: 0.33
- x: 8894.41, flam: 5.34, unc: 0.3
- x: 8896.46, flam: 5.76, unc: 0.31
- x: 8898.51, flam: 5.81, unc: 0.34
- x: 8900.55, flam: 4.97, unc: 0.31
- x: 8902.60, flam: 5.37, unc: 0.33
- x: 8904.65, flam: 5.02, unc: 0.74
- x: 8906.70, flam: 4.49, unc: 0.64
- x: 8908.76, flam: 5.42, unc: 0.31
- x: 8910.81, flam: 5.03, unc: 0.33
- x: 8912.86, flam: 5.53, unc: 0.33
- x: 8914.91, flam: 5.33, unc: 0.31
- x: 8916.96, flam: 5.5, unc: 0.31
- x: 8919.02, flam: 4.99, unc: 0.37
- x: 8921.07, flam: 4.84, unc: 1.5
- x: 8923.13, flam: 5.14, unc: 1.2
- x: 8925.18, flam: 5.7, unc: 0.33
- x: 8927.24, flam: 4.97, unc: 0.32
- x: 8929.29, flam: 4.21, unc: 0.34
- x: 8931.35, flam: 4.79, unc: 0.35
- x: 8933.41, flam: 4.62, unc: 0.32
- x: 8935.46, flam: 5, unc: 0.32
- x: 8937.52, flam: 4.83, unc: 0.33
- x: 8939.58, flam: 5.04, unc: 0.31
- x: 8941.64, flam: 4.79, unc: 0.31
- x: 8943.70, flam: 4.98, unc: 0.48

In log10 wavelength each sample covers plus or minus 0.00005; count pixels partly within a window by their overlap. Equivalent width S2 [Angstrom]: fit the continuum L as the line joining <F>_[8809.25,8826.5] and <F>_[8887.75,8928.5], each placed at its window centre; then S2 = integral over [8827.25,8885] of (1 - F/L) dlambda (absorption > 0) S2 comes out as 3.33 Angstrom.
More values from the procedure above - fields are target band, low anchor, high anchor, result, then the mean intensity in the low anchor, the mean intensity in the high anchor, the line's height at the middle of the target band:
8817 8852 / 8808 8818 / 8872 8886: 1.54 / 5.24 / 4.95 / 5.15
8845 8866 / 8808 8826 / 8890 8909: 0.79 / 5.16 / 5.19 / 5.18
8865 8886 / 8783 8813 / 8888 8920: 1.60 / 5.06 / 5.22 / 5.18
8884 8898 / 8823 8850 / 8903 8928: -0.48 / 4.92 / 5.17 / 5.09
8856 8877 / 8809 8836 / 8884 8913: 1.51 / 5.09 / 5.21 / 5.16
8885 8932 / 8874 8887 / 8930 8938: -2.60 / 5.04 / 4.78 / 4.9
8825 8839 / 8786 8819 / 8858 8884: 0.40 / 5.07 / 4.82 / 4.96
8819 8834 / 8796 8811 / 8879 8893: -0.06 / 5.1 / 5.05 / 5.09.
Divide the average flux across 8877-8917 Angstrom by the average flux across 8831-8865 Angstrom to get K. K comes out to 1.06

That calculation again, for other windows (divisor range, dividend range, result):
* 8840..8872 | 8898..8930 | 1.06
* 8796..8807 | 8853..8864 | 1.00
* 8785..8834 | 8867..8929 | 1.00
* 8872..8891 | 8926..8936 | 0.94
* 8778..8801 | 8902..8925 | 1.01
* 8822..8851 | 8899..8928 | 1.05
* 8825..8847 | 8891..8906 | 1.09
